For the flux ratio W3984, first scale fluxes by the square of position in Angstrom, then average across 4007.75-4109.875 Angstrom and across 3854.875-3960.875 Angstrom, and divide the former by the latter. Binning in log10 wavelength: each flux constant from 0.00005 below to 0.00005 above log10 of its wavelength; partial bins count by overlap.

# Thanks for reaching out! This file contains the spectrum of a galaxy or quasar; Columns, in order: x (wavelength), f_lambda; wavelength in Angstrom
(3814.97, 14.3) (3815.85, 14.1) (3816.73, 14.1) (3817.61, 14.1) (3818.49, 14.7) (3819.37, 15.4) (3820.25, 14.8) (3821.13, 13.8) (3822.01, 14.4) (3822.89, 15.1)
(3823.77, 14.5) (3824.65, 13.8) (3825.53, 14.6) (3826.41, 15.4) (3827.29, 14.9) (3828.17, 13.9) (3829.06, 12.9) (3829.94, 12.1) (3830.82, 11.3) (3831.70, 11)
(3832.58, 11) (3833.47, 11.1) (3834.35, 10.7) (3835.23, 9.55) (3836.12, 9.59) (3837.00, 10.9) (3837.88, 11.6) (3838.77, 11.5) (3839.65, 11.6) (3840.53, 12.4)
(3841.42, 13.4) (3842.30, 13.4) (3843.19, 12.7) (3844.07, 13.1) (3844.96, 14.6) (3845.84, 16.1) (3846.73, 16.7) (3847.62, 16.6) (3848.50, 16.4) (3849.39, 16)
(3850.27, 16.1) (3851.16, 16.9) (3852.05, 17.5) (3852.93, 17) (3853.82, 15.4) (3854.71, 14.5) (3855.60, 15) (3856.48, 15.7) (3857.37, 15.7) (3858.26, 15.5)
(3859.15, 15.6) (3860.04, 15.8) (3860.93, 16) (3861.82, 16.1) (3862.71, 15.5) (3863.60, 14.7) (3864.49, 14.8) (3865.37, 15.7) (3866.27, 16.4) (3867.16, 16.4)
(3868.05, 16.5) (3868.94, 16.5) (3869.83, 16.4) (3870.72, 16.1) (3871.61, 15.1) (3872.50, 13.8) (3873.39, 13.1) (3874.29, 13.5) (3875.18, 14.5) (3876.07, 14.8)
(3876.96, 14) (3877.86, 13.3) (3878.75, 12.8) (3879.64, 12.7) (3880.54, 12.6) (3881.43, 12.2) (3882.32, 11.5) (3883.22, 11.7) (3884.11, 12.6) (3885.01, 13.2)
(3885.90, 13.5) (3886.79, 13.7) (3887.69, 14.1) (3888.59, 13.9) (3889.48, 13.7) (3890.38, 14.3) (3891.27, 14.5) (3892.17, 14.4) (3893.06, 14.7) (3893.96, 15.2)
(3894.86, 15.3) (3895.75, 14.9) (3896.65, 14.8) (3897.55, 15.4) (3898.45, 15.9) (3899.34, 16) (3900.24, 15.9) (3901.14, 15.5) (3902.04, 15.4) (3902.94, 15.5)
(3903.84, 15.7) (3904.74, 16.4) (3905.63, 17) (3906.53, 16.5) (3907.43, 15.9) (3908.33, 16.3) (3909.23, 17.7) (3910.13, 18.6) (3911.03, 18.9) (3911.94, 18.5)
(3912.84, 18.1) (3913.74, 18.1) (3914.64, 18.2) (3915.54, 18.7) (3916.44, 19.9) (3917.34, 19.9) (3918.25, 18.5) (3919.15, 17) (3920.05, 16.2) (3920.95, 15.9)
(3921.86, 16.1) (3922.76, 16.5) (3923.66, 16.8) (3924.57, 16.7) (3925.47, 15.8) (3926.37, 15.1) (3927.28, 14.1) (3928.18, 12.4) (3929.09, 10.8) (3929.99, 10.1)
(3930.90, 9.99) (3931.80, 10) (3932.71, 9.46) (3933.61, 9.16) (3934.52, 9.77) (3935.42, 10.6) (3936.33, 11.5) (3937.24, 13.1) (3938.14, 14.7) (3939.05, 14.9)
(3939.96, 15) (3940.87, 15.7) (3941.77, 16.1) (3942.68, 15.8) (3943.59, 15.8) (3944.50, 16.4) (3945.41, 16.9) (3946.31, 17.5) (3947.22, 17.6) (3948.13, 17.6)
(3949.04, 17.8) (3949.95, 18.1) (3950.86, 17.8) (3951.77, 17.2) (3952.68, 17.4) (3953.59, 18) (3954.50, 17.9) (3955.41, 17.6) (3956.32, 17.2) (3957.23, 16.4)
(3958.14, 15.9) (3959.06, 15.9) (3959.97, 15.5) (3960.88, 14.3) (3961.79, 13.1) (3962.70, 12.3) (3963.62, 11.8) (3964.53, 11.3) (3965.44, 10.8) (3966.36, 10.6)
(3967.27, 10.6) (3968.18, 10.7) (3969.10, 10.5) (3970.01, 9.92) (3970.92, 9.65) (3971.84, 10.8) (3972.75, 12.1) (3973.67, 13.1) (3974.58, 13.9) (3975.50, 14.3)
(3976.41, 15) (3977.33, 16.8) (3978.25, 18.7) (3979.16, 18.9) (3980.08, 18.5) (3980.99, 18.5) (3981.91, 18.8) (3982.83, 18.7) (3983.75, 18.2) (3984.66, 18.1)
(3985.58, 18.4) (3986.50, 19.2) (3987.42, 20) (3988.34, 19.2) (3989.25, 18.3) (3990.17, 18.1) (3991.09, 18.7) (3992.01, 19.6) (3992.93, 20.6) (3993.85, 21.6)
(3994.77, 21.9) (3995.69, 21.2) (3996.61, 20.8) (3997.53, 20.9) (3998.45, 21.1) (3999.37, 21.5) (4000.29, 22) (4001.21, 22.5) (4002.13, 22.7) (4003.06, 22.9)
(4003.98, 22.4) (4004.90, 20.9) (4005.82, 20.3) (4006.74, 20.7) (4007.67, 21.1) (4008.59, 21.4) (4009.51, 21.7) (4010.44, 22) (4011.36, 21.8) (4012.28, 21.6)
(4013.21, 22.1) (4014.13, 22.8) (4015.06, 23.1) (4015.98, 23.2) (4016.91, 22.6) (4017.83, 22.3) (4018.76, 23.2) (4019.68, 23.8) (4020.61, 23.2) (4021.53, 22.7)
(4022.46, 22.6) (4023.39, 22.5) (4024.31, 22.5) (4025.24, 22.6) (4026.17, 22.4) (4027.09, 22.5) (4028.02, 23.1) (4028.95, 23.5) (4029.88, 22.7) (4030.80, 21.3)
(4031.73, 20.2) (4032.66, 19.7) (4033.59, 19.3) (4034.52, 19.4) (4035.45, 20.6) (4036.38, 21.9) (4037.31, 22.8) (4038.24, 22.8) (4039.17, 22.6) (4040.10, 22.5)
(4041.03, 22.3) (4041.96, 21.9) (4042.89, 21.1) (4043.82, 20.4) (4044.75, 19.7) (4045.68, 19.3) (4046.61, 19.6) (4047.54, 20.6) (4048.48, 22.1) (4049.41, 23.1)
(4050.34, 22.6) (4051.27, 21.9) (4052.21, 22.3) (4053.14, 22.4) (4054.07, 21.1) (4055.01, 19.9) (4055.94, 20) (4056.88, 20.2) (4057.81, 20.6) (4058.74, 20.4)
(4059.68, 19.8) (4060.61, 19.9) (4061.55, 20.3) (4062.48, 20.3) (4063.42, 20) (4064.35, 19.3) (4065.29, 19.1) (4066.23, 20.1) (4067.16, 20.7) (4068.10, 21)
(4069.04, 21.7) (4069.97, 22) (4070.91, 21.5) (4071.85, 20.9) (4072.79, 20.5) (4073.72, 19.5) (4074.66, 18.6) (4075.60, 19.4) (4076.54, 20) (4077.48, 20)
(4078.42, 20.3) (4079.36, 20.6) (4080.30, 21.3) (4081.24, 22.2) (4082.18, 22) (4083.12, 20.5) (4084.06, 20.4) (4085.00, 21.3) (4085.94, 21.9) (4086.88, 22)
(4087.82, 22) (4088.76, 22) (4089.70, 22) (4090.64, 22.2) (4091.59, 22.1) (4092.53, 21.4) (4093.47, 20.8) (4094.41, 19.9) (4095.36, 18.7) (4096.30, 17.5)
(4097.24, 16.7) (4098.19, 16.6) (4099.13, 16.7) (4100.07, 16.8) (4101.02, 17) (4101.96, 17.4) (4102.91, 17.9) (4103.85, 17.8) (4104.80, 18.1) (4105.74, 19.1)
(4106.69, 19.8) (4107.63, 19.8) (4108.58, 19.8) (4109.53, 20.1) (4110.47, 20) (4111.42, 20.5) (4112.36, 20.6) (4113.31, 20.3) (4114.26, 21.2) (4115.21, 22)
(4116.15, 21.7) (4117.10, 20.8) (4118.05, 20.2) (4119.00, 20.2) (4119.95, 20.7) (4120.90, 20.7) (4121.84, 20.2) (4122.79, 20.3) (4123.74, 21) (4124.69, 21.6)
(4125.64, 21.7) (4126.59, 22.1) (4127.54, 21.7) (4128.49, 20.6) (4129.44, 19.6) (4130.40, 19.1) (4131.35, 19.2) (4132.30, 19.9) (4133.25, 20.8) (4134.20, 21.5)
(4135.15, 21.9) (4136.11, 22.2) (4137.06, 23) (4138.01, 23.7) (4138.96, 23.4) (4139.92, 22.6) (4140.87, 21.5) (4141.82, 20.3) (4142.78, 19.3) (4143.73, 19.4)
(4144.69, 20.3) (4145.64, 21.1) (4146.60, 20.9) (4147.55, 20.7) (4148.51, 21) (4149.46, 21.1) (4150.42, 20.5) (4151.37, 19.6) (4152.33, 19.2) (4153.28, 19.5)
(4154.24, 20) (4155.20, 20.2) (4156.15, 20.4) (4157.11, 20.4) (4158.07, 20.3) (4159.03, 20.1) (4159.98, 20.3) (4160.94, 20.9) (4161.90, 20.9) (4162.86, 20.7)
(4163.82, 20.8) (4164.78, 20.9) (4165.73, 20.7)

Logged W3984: 1.47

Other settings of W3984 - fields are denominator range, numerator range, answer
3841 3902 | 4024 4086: 1.56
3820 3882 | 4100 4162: 1.65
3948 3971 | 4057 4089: 1.51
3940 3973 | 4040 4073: 1.49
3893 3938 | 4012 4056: 1.52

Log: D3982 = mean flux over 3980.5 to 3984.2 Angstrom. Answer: 18.5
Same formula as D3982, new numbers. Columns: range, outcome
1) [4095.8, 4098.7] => 17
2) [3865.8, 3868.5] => 16.4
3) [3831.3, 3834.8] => 10.9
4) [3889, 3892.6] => 14.2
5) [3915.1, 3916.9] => 19.3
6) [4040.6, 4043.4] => 21.8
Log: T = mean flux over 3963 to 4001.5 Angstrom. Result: 16.8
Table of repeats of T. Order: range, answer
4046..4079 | 20.6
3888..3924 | 16.4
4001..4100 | 21.2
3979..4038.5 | 21.2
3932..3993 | 15.4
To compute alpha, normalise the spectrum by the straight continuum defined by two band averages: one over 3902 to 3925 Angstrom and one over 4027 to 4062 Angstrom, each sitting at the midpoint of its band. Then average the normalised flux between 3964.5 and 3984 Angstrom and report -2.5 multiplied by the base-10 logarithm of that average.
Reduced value 0.33 mag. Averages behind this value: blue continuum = 17.3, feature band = 14.1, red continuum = 21.2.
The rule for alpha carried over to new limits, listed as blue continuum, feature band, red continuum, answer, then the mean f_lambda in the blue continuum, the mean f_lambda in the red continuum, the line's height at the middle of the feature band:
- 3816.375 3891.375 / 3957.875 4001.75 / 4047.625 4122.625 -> 0.06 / 14.1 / 20.3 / 17.5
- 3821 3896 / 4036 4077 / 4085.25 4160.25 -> -0.11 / 14.1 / 20.4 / 18.8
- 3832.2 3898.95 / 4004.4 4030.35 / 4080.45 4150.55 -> -0.23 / 14.3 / 20.5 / 18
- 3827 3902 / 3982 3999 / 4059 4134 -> -0.13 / 14.2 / 20.2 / 17.5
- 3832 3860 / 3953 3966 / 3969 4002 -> 0.16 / 14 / 17.9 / 17.2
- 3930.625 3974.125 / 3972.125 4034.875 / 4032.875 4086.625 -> -0.18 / 14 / 20.8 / 17.3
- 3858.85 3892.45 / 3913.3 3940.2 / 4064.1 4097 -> 0.10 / 14.4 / 20.7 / 15.9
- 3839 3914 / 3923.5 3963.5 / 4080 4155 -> 0.13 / 15.1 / 20.4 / 16.6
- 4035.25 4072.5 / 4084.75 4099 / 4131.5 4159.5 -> 0.03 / 21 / 20.8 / 20.9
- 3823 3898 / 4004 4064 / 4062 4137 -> -0.16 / 14.2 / 20.3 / 18.6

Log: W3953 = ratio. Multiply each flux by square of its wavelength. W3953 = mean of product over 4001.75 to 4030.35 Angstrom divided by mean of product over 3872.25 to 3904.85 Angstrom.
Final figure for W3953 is 1.7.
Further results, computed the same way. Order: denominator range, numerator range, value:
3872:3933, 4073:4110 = 1.45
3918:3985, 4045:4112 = 1.46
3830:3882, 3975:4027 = 1.57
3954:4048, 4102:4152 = 1.14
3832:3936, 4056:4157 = 1.55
